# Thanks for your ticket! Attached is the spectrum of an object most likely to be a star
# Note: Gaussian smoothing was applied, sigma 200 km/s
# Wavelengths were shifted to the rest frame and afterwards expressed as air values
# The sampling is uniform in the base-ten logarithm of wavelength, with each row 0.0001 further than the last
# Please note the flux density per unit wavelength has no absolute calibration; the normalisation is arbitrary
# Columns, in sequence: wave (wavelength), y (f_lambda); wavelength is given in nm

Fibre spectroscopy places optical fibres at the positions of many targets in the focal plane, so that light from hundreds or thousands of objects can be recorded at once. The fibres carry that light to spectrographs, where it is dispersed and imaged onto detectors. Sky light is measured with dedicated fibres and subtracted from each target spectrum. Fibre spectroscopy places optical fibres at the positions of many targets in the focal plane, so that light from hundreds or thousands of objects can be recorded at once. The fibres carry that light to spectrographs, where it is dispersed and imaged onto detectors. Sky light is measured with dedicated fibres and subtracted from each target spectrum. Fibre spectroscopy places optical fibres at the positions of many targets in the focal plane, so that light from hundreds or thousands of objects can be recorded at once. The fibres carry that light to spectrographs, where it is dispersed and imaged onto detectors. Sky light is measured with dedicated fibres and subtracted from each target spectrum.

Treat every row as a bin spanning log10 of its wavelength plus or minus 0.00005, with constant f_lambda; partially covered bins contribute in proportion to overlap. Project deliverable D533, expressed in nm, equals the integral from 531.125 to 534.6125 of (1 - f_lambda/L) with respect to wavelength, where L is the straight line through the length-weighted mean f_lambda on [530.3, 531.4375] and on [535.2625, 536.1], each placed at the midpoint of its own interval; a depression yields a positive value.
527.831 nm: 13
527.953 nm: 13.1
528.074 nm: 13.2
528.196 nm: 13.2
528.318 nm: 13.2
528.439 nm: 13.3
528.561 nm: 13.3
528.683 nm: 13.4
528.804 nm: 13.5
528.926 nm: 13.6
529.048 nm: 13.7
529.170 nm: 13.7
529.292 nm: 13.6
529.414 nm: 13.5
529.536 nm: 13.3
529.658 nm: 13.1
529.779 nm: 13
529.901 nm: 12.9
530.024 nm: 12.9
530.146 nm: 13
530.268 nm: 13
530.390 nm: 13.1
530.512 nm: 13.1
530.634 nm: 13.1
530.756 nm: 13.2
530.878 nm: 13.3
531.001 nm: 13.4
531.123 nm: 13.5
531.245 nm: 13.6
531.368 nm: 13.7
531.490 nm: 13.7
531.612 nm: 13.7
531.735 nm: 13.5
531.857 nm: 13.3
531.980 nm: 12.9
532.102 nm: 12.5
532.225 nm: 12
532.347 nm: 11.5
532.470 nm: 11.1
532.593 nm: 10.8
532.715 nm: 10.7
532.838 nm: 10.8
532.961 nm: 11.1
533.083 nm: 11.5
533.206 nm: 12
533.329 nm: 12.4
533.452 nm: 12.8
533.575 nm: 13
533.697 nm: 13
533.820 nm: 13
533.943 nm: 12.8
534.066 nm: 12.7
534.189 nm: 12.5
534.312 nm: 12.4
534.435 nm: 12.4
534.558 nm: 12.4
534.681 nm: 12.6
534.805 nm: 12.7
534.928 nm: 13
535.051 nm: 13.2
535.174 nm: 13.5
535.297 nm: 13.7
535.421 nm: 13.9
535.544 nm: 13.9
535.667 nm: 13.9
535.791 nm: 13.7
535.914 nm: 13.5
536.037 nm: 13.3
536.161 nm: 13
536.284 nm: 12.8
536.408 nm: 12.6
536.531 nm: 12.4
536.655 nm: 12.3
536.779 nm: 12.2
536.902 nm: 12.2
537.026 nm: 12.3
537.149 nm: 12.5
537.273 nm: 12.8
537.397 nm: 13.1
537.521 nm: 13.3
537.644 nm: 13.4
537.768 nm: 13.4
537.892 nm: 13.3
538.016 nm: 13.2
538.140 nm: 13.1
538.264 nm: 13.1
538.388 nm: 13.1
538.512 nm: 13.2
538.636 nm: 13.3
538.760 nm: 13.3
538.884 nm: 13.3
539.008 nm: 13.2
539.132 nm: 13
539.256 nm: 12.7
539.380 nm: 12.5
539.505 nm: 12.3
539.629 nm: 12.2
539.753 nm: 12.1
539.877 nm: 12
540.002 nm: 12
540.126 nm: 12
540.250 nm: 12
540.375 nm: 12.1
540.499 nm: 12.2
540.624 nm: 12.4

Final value 0.27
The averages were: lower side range 13.3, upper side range 13.7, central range 12.4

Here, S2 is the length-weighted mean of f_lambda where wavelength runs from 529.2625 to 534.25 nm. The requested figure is 12.7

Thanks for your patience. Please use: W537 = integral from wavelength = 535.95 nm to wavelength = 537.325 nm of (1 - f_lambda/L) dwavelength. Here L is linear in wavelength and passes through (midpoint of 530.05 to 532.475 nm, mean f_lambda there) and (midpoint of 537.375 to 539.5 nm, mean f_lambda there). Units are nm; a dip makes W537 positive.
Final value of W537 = 0.05 nm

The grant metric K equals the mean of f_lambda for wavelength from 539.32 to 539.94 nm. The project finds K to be 12.2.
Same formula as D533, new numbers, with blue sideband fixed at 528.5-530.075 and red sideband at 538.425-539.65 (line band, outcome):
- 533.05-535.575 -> 0.06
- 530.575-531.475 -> -0.01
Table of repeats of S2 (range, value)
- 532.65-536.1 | 12.7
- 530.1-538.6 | 12.8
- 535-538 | 13.1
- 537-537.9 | 13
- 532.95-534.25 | 12.5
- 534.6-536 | 13.4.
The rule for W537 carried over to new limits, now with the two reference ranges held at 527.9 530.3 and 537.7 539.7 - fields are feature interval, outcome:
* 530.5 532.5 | 0.03 nm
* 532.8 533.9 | 0.08 nm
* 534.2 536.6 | 0.00 nm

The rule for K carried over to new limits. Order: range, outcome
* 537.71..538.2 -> 13.2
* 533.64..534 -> 12.9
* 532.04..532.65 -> 11.6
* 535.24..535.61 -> 13.8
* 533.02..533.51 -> 12.2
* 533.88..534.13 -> 12.7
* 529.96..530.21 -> 12.9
